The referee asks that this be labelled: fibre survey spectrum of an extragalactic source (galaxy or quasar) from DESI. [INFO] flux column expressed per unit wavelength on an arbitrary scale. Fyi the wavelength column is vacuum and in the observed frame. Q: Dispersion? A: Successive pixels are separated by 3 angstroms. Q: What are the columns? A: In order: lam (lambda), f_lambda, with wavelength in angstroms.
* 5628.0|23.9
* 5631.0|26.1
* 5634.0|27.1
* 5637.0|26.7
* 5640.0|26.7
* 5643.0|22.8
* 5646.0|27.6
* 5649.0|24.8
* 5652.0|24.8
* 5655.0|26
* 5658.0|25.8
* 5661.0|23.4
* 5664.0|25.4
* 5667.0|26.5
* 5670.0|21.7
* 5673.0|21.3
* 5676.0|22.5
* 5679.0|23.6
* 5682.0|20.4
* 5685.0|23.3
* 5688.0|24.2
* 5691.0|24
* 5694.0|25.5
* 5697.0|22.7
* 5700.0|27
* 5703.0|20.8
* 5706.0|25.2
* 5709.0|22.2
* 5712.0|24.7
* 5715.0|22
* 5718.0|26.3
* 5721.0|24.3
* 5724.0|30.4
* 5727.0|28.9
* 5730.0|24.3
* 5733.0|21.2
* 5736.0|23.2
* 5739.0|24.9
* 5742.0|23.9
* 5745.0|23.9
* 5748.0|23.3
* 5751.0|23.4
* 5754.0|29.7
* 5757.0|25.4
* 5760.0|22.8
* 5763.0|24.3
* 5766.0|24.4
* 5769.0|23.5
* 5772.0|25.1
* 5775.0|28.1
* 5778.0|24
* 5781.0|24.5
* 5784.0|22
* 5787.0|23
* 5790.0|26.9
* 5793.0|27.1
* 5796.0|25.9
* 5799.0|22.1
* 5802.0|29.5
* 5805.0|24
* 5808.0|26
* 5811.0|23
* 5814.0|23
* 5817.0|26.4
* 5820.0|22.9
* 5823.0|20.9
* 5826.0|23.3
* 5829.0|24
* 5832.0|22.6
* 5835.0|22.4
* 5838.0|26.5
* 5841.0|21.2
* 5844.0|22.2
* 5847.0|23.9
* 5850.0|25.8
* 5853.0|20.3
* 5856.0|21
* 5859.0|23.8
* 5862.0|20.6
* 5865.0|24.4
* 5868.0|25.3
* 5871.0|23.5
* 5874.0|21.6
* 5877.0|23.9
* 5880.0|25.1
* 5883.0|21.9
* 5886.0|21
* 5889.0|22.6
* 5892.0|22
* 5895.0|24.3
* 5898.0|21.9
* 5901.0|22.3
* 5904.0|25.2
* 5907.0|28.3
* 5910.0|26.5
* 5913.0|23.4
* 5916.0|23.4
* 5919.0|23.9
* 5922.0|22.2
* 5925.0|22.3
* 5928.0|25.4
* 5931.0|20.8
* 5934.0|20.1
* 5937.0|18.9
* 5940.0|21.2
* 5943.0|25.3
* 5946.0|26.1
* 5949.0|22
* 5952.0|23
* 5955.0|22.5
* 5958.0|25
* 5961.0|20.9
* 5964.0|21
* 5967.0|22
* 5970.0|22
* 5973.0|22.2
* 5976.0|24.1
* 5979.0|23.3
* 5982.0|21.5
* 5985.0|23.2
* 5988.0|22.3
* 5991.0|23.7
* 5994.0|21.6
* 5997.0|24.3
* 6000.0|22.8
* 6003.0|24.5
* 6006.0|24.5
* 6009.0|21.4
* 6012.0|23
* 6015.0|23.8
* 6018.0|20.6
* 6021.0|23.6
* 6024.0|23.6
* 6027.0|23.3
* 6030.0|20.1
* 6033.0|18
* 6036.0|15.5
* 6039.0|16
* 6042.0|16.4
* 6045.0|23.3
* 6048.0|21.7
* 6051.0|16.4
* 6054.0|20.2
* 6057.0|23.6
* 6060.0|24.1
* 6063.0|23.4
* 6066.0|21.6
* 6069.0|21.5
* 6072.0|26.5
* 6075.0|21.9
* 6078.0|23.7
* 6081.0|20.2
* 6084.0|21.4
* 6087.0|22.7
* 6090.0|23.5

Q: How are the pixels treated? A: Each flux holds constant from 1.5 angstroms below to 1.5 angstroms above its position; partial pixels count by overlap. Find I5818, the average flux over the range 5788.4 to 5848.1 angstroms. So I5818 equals 24.2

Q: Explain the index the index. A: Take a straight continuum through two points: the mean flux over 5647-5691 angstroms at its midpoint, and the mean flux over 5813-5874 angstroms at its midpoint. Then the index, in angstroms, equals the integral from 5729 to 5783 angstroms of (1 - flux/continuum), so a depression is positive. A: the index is -2.1 angstroms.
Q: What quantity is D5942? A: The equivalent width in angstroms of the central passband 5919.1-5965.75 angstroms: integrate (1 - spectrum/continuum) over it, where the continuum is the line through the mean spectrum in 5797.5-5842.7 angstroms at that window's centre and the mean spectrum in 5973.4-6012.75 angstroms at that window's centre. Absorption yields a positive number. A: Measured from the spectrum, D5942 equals 1.6 angstroms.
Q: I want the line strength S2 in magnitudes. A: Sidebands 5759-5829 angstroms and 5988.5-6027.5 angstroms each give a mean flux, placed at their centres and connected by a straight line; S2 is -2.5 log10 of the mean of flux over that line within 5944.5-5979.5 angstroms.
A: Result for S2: 0.027 mag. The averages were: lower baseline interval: 24.5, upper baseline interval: 23.1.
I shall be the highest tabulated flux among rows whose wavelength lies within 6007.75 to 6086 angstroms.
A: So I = 26.5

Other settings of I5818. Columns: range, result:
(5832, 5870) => 23.1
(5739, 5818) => 24.8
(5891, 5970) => 23.1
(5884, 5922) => 23.6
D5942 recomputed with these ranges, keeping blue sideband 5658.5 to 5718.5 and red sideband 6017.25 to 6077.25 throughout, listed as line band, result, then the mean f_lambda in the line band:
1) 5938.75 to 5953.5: -1.2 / 23.6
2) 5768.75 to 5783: -1.3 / 25.1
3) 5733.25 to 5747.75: -0.3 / 23.7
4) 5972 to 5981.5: -0.6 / 23.1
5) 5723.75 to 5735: -1.1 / 25.6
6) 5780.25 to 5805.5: -2.4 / 25.1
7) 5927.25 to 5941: 0.5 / 21.1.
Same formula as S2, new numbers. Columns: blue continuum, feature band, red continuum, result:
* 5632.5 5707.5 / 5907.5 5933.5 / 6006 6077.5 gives -0.056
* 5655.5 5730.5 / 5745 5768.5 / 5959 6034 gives -0.033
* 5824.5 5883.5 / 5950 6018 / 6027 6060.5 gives -0.103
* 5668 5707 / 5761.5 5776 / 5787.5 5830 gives -0.036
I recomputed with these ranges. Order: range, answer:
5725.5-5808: 29.7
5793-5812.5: 29.5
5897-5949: 28.3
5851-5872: 25.3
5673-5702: 27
